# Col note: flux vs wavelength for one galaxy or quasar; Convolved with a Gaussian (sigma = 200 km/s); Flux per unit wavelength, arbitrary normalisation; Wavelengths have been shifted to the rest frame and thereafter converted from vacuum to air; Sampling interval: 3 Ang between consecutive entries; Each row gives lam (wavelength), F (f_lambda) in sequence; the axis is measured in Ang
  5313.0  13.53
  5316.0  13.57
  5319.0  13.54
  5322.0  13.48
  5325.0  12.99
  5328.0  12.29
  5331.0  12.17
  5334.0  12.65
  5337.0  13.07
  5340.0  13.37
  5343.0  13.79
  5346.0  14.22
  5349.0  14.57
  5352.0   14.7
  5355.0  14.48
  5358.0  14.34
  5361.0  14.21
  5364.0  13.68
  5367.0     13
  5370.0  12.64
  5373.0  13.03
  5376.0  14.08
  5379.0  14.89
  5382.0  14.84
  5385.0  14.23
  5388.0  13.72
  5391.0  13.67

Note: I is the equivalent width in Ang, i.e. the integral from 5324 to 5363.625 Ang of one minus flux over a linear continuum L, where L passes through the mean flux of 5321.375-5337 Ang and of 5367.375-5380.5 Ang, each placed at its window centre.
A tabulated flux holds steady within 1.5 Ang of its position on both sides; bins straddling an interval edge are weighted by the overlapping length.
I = -1.8 Ang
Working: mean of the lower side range 12.7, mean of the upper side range 13.6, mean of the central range 13.6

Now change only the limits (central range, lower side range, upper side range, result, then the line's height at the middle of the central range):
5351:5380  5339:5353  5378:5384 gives 1.3 Ang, 14.5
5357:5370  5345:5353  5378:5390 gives 0.7 Ang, 14.4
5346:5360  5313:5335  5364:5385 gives -1.1 Ang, 13.4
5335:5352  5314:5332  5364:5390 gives -0.7 Ang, 13.3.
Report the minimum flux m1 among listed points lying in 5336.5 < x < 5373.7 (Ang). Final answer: 12.64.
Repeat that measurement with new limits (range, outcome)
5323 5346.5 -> 12.17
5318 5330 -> 12.29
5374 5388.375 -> 13.72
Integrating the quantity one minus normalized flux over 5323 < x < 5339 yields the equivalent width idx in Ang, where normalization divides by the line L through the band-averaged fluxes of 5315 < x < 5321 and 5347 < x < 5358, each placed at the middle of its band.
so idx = 1.4 Ang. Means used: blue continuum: 13.5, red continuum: 14.5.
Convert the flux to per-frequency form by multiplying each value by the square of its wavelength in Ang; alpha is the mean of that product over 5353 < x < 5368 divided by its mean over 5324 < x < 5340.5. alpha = 1.1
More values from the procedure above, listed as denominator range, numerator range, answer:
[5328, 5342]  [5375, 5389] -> 1.14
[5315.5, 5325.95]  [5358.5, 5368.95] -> 1.04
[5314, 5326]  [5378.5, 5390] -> 1.10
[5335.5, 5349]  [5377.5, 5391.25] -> 1.06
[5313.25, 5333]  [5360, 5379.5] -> 1.06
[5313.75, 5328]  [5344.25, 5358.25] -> 1.10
